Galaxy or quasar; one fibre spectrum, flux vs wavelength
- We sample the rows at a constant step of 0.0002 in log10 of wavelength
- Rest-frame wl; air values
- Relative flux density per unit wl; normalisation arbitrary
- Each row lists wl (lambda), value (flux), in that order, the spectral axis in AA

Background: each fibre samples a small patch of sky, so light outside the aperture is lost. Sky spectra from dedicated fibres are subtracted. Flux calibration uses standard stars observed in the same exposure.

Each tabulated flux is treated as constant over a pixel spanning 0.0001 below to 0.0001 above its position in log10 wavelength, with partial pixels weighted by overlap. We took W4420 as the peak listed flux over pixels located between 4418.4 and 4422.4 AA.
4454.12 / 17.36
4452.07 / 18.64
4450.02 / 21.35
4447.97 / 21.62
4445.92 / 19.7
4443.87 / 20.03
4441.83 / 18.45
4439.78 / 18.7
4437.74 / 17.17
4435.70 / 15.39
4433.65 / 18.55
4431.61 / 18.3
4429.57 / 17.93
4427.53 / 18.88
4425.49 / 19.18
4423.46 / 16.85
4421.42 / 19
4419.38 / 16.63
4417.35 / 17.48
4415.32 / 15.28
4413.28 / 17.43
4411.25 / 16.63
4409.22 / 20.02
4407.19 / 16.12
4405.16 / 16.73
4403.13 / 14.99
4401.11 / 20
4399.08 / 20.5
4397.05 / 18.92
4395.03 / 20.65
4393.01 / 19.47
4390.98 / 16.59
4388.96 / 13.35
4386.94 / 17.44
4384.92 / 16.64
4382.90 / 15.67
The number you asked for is 19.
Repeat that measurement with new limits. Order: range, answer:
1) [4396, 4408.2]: 20.5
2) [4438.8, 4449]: 21.62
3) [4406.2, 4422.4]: 20.02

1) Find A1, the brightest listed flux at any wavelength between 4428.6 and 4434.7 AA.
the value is 18.55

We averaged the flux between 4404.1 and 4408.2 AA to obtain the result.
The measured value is 16.4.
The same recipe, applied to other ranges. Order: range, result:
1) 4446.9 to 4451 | 21.5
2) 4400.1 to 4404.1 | 17.6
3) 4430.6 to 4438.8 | 17.4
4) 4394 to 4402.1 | 20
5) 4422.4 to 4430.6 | 18.2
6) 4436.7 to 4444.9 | 18.6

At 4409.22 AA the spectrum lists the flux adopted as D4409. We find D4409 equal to 20.02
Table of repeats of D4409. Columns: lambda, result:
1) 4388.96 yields 13.35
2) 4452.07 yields 18.64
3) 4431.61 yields 18.3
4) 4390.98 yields 16.59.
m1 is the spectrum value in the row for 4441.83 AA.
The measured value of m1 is 18.45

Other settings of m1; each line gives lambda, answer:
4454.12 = 17.36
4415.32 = 15.28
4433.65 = 18.55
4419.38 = 16.63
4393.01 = 19.47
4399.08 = 20.5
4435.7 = 15.39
